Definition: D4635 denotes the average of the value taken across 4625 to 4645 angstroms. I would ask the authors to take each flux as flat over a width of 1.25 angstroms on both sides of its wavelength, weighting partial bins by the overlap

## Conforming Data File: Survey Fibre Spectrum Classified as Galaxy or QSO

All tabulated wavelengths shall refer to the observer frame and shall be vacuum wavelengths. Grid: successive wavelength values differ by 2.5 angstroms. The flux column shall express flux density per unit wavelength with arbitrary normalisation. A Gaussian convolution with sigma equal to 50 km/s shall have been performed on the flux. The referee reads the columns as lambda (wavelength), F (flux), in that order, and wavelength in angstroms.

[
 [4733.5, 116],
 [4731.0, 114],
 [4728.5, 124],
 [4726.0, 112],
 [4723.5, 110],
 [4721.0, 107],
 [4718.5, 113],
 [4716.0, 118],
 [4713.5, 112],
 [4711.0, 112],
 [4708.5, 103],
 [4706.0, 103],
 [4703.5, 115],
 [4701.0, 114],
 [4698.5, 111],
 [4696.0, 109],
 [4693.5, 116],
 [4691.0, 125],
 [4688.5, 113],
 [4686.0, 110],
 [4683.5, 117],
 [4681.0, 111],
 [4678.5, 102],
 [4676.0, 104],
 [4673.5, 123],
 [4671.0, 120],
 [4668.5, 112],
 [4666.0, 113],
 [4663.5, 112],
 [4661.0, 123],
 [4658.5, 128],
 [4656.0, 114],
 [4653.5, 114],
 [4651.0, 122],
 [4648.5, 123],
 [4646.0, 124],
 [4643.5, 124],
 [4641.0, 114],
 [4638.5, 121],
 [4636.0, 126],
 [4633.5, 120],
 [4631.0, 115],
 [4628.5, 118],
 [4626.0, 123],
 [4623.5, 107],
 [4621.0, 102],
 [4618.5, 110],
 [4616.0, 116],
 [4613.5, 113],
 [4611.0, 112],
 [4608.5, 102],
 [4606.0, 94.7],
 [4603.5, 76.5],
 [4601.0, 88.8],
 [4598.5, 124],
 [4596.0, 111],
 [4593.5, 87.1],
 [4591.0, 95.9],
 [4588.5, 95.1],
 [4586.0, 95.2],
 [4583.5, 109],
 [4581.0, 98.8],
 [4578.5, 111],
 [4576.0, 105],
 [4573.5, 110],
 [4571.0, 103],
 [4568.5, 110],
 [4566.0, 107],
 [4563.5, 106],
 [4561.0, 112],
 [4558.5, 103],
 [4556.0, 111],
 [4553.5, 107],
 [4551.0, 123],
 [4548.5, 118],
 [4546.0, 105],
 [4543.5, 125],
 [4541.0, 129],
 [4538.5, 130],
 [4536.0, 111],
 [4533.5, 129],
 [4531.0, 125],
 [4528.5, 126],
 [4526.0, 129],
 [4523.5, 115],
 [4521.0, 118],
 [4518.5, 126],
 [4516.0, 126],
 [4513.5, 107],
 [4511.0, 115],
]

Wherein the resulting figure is 120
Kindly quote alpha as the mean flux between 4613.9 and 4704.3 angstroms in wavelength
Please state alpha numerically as 116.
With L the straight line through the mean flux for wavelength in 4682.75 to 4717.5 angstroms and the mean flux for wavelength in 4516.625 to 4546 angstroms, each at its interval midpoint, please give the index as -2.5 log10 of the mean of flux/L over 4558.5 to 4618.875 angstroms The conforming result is 0.15 mag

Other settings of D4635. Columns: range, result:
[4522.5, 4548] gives 122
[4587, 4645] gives 109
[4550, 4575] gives 109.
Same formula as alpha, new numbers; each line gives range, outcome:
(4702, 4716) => 110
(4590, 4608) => 97.1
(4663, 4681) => 112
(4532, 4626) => 108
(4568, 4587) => 105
